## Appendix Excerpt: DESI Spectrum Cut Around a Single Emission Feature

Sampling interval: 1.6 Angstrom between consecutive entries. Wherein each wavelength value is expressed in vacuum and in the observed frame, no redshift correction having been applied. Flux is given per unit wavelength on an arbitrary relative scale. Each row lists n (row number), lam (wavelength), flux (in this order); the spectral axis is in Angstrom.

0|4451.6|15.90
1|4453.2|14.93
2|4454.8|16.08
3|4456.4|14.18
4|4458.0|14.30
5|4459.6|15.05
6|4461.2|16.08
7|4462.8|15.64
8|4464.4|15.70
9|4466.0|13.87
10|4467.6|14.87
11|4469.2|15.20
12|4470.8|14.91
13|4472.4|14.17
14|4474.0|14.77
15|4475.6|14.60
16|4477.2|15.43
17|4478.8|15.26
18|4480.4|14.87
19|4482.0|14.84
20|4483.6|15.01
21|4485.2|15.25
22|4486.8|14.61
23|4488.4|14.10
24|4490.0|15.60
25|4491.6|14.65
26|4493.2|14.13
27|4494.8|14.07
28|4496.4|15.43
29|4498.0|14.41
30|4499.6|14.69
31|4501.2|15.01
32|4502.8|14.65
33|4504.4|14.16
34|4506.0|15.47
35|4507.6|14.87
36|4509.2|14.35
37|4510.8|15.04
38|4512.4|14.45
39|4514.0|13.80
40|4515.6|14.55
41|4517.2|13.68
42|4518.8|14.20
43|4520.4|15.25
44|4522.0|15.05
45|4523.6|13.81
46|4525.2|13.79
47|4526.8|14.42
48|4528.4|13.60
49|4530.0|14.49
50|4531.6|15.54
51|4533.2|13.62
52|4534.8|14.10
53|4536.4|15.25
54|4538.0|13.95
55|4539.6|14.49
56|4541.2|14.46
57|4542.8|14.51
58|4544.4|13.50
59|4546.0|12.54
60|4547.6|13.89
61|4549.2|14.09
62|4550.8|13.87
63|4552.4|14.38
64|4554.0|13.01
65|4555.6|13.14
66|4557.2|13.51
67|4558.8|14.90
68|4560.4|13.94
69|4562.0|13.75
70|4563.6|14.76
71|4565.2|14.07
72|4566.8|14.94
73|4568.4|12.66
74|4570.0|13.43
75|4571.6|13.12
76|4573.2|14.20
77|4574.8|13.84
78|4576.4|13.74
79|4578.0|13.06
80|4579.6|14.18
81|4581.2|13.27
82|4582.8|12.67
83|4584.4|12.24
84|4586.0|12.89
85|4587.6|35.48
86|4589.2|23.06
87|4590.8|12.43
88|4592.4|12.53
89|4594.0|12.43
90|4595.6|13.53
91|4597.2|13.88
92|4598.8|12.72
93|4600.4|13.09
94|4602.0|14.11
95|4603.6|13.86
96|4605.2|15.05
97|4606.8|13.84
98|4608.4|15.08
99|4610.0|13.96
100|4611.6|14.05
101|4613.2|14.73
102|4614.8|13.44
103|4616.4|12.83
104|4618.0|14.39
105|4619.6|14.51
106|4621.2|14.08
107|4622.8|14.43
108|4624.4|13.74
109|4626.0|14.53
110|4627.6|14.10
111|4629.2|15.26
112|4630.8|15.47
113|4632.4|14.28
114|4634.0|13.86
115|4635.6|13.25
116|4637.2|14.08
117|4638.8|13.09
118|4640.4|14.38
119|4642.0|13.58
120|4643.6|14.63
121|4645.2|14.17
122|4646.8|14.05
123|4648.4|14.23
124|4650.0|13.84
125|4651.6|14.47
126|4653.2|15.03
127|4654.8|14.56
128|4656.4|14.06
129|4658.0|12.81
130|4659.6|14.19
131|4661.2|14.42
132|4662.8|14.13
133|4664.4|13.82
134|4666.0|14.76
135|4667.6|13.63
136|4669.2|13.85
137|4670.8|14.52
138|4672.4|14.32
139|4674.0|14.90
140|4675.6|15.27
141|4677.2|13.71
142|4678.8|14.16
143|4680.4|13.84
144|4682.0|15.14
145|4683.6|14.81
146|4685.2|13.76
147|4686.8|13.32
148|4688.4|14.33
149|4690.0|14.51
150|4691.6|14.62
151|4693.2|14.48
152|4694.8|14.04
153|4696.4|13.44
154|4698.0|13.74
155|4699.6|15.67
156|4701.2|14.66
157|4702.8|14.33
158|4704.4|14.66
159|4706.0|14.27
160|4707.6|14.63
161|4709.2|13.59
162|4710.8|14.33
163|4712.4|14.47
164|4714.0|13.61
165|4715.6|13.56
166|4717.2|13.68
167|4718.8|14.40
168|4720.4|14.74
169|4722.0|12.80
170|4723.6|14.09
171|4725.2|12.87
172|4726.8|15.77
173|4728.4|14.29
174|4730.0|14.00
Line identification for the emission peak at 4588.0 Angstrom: H-gamma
